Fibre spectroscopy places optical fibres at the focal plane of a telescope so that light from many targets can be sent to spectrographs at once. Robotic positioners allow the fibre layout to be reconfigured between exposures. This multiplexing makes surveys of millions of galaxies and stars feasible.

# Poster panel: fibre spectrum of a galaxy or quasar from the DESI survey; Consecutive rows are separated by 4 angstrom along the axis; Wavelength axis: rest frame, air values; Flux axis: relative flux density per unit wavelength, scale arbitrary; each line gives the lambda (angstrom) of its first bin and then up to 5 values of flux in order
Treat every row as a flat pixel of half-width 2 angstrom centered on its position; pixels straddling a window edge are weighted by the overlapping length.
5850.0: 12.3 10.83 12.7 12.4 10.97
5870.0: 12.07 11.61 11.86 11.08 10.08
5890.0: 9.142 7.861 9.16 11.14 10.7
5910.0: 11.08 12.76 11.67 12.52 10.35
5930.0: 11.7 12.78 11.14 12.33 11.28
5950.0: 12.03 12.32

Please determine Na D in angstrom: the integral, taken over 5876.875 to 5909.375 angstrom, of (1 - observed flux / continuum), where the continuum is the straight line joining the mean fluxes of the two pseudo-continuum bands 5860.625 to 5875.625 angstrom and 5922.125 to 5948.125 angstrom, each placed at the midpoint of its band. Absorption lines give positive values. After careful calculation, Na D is 4.4 angstrom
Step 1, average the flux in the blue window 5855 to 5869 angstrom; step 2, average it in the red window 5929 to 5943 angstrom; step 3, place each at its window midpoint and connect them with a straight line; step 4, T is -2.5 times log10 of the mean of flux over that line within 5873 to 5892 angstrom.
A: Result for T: 0.12 mag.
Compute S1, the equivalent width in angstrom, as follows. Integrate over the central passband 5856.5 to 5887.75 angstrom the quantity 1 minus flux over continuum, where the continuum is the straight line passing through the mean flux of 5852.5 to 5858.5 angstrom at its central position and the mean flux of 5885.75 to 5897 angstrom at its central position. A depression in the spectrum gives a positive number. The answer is -3.8 angstrom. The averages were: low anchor 11.6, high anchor 8.88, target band 11.6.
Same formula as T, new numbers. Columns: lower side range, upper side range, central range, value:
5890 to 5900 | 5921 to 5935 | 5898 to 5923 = -0.134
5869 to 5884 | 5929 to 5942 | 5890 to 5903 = 0.263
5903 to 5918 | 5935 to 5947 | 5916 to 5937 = -0.015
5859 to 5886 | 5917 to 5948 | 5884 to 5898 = 0.273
